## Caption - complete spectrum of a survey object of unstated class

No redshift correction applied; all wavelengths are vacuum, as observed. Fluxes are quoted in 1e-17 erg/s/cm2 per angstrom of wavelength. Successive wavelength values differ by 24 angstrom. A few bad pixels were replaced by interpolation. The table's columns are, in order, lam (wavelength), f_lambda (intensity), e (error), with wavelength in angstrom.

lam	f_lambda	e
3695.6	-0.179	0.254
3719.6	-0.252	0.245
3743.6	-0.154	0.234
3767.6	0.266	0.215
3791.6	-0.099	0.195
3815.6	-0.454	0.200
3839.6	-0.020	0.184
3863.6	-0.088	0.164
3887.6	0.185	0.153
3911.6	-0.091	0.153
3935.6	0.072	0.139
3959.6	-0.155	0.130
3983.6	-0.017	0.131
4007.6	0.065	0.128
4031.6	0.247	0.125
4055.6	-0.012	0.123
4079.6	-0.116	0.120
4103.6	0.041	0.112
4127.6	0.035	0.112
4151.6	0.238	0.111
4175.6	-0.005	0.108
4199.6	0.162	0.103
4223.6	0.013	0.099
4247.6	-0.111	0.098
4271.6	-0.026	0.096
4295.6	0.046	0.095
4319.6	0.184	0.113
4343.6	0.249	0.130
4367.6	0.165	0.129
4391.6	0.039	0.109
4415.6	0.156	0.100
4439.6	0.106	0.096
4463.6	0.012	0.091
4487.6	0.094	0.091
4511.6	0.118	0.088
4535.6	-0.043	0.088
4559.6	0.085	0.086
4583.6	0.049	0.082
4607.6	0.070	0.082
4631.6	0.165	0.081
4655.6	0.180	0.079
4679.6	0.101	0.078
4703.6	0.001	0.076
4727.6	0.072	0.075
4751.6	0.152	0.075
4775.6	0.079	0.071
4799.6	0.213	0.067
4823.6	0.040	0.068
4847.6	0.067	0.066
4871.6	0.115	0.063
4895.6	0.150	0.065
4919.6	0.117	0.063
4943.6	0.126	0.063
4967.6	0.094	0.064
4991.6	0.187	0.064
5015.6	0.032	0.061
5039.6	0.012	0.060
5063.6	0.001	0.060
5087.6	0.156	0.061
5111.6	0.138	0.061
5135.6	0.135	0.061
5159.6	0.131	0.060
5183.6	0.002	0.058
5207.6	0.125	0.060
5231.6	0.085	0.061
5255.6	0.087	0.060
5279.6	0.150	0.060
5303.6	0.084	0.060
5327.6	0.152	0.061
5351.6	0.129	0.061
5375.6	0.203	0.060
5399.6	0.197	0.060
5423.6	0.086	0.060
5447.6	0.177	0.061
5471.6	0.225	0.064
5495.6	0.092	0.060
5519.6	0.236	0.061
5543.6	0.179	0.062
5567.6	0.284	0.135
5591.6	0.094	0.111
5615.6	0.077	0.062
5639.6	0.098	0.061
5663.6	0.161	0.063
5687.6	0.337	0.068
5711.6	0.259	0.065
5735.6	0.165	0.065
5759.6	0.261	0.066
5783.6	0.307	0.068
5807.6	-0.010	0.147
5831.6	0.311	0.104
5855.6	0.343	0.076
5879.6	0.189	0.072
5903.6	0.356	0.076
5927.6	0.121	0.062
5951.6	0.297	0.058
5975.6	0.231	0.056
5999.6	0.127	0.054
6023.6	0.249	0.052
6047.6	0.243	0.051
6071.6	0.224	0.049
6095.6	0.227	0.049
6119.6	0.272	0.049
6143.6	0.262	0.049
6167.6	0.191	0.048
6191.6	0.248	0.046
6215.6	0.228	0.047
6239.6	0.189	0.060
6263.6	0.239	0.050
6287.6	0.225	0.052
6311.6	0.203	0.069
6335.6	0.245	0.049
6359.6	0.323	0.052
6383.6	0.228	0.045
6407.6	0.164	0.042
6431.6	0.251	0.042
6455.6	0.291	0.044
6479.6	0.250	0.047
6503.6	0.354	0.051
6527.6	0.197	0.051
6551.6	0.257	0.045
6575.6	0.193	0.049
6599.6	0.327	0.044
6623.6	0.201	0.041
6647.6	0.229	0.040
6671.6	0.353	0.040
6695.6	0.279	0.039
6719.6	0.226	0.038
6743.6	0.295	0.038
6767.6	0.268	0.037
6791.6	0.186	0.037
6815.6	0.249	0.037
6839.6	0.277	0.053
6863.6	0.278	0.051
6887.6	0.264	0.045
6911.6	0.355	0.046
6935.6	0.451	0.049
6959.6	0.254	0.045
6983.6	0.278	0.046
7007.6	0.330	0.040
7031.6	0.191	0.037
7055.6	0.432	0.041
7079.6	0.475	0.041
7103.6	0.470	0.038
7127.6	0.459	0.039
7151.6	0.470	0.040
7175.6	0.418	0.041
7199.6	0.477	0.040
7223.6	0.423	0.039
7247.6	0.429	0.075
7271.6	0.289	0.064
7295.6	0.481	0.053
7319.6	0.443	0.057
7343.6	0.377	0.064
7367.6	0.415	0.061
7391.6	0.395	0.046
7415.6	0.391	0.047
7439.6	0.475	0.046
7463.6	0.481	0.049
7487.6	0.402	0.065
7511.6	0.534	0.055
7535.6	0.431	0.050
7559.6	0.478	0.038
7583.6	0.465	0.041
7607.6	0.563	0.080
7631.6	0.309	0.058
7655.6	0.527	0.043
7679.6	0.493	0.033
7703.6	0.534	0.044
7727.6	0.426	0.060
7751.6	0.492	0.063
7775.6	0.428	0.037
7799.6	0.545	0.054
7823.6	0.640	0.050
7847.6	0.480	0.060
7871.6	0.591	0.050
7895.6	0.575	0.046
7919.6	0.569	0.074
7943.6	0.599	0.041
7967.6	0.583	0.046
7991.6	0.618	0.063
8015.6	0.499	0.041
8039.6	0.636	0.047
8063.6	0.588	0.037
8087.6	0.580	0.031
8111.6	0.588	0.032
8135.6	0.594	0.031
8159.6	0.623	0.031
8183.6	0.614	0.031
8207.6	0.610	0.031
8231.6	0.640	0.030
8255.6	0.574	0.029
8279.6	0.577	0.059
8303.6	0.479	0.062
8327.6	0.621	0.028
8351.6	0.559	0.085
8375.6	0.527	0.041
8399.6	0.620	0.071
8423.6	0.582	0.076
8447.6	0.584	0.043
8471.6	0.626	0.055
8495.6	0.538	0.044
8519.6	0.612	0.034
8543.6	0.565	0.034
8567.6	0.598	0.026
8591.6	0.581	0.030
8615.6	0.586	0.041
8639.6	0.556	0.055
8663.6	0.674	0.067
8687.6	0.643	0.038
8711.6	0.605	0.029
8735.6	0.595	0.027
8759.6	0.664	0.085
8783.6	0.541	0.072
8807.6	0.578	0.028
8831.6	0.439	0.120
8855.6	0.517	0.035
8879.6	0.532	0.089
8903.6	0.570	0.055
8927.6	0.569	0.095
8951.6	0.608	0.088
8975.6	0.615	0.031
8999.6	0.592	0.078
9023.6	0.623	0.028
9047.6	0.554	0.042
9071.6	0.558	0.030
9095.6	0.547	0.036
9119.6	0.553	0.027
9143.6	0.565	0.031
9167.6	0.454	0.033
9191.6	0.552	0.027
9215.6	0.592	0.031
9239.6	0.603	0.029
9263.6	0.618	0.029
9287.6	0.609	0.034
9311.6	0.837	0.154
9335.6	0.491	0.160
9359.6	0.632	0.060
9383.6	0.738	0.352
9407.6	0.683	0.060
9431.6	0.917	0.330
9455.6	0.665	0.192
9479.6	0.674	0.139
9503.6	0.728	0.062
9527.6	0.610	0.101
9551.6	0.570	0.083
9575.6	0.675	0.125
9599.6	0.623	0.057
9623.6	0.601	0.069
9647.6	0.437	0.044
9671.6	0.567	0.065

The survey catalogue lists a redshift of 0.770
